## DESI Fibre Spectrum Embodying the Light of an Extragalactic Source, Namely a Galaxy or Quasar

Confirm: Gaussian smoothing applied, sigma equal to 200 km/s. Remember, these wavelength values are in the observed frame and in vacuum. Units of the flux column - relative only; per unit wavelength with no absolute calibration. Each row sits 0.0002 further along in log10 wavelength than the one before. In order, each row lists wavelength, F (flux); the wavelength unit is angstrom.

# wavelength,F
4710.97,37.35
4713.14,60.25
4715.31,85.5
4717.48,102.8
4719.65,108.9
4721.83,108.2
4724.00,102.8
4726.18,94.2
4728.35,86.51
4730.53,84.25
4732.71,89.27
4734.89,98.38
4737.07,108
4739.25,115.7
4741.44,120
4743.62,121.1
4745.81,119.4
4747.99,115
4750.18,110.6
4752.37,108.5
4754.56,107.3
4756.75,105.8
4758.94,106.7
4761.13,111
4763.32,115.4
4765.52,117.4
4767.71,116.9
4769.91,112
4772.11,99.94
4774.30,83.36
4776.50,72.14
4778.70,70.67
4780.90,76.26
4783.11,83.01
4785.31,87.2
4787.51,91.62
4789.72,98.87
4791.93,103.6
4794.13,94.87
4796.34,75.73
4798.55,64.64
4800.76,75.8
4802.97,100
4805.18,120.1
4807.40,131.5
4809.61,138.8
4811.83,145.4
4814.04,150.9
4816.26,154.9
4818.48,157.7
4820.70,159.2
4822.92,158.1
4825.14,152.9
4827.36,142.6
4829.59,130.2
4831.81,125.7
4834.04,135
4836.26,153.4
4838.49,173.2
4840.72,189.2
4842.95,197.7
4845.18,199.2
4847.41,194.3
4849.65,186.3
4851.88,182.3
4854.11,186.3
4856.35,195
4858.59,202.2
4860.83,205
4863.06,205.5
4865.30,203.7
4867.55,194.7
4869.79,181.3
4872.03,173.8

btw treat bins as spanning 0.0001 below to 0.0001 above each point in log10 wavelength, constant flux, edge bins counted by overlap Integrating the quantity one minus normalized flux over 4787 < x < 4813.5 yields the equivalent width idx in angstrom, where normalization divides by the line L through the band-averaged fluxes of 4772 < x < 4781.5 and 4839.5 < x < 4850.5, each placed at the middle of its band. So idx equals 3.1 angstrom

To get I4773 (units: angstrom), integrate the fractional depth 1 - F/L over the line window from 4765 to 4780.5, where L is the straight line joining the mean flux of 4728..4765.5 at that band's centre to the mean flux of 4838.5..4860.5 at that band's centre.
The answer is 4.1 angstrom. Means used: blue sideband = 108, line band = 94.4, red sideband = 192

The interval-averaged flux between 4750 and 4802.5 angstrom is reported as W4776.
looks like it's 95.1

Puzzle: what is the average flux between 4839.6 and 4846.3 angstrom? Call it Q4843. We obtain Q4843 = 195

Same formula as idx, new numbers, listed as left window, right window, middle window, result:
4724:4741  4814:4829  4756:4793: 7.8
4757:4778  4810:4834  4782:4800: 5.1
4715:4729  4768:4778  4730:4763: -4.2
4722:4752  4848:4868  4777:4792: 5.9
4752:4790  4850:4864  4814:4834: 1.3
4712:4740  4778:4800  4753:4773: -4.8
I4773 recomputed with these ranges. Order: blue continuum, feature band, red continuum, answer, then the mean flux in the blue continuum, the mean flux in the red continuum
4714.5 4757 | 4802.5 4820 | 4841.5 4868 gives 2.54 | 105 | 196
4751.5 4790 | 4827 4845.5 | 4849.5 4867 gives 1.34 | 97.9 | 196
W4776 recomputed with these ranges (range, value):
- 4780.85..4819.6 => 109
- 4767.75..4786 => 87.3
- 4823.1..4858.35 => 170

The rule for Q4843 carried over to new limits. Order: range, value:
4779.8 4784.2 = 79.5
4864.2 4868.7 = 199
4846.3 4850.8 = 190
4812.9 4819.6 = 154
